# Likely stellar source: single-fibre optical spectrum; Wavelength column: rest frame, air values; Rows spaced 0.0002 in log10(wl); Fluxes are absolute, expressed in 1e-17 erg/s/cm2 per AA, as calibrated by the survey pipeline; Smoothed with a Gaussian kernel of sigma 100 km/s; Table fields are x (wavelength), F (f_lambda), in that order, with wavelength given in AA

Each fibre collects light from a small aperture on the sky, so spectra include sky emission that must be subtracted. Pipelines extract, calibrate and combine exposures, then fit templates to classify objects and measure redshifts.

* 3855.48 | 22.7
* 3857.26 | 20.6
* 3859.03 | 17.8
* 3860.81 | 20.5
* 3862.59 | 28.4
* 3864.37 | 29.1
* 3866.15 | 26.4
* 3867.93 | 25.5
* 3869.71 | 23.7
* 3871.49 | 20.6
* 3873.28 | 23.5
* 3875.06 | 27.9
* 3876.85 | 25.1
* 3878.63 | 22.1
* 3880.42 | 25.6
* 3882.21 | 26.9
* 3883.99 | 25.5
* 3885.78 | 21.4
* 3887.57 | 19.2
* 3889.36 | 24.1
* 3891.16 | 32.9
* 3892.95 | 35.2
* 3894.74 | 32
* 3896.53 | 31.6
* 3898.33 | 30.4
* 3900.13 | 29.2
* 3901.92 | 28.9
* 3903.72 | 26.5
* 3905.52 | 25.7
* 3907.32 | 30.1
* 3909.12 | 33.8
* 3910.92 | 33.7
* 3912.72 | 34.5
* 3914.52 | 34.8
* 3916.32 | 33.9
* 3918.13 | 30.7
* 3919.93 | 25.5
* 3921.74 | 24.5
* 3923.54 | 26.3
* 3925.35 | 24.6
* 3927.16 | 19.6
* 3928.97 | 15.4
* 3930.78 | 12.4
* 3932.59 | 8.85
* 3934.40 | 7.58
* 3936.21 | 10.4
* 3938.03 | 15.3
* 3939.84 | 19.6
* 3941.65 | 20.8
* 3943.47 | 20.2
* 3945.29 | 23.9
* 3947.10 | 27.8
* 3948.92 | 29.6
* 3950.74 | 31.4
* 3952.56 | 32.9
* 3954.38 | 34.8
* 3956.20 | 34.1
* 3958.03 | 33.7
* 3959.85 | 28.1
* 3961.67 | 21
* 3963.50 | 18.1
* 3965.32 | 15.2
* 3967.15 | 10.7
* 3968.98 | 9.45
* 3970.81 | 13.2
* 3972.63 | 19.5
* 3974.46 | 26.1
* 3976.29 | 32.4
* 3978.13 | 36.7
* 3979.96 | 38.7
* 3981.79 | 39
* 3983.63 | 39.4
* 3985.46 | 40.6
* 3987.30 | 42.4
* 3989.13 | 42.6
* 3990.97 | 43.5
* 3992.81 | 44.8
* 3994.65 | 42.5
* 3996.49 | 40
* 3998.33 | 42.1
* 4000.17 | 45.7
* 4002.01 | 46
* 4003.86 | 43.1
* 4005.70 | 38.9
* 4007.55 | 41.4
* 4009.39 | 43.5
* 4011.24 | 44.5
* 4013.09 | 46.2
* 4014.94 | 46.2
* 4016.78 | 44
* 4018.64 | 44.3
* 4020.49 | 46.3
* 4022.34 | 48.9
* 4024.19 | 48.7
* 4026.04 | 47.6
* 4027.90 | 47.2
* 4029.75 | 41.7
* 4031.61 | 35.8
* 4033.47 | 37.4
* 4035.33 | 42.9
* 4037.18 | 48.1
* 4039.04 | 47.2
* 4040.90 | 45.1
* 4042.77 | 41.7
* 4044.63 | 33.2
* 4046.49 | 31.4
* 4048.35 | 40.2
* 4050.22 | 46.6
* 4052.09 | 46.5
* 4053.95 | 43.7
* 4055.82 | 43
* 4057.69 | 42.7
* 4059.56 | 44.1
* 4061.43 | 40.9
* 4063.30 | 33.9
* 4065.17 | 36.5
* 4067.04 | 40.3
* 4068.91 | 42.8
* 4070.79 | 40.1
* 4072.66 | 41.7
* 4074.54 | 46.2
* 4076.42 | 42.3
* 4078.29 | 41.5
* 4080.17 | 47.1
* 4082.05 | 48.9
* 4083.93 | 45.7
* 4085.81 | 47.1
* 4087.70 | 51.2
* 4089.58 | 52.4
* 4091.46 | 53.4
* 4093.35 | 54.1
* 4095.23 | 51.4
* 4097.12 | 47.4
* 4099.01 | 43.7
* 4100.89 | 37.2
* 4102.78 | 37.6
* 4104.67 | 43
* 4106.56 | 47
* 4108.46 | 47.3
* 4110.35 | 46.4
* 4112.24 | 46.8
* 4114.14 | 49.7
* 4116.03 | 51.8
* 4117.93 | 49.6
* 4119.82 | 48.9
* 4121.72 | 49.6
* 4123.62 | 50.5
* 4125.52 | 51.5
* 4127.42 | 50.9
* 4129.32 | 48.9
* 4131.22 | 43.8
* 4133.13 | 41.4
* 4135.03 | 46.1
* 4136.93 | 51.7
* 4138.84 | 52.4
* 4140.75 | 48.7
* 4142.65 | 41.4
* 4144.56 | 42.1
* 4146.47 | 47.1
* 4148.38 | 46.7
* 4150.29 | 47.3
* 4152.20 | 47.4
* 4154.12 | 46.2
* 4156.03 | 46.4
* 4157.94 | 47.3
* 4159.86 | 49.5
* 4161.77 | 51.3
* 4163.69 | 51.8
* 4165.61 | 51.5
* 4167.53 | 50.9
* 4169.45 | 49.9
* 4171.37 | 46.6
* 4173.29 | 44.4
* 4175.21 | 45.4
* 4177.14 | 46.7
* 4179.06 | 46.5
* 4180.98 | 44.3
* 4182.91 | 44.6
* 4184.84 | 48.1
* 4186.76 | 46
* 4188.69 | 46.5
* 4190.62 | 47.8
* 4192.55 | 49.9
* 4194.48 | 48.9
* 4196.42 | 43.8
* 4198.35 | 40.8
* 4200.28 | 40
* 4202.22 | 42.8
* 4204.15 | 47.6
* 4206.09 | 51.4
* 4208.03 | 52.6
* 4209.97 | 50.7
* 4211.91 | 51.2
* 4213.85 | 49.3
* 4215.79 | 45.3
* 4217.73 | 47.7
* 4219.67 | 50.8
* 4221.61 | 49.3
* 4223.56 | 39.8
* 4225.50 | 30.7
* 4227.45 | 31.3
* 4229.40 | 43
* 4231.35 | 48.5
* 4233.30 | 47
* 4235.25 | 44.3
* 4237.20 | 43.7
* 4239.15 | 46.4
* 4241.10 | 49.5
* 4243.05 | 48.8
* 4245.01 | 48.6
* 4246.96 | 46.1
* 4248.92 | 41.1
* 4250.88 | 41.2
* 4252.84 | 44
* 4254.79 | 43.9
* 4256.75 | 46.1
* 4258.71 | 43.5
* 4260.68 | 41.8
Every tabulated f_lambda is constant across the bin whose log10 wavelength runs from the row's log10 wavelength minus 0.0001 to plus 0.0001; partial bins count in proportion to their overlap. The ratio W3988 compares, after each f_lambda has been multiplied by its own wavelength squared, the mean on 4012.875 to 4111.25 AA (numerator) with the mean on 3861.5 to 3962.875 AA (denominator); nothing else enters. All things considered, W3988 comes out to 1.84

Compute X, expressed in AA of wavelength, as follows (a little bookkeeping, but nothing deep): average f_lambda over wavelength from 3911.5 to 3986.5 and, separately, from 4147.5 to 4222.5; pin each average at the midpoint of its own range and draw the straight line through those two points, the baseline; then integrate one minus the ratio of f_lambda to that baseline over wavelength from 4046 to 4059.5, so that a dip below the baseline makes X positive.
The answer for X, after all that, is -2.92 AA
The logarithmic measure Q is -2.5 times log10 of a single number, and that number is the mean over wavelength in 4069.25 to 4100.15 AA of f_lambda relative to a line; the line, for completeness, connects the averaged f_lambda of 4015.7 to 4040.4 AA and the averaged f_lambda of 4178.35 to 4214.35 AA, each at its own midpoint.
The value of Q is -0.037 mag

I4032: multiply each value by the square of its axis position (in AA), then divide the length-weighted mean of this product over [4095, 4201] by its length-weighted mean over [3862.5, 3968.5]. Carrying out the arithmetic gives 2.10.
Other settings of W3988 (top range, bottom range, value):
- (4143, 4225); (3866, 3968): 2.14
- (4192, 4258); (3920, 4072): 1.46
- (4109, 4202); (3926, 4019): 1.68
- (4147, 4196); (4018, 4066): 1.19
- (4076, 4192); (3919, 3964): 2.29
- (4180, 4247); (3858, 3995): 1.97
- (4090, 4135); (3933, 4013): 1.63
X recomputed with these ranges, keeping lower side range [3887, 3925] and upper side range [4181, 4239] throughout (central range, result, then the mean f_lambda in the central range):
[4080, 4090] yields -2.5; 48.6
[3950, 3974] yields 6.9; 23.2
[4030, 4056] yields -3.3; 41.6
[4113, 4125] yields -2.7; 50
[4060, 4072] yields -0.4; 39.4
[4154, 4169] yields -2.3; 49.6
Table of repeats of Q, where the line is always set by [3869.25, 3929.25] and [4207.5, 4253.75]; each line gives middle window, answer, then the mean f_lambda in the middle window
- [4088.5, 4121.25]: -0.229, 47.6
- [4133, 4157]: -0.149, 46.7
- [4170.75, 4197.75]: -0.084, 46.3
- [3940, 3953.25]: 0.148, 26.2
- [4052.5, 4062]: -0.198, 43.2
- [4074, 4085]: -0.215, 45.3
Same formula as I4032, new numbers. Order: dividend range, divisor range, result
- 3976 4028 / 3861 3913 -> 1.67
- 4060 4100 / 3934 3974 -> 2.19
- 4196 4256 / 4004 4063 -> 1.15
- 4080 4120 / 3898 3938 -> 2.13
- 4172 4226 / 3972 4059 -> 1.21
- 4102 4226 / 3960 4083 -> 1.28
